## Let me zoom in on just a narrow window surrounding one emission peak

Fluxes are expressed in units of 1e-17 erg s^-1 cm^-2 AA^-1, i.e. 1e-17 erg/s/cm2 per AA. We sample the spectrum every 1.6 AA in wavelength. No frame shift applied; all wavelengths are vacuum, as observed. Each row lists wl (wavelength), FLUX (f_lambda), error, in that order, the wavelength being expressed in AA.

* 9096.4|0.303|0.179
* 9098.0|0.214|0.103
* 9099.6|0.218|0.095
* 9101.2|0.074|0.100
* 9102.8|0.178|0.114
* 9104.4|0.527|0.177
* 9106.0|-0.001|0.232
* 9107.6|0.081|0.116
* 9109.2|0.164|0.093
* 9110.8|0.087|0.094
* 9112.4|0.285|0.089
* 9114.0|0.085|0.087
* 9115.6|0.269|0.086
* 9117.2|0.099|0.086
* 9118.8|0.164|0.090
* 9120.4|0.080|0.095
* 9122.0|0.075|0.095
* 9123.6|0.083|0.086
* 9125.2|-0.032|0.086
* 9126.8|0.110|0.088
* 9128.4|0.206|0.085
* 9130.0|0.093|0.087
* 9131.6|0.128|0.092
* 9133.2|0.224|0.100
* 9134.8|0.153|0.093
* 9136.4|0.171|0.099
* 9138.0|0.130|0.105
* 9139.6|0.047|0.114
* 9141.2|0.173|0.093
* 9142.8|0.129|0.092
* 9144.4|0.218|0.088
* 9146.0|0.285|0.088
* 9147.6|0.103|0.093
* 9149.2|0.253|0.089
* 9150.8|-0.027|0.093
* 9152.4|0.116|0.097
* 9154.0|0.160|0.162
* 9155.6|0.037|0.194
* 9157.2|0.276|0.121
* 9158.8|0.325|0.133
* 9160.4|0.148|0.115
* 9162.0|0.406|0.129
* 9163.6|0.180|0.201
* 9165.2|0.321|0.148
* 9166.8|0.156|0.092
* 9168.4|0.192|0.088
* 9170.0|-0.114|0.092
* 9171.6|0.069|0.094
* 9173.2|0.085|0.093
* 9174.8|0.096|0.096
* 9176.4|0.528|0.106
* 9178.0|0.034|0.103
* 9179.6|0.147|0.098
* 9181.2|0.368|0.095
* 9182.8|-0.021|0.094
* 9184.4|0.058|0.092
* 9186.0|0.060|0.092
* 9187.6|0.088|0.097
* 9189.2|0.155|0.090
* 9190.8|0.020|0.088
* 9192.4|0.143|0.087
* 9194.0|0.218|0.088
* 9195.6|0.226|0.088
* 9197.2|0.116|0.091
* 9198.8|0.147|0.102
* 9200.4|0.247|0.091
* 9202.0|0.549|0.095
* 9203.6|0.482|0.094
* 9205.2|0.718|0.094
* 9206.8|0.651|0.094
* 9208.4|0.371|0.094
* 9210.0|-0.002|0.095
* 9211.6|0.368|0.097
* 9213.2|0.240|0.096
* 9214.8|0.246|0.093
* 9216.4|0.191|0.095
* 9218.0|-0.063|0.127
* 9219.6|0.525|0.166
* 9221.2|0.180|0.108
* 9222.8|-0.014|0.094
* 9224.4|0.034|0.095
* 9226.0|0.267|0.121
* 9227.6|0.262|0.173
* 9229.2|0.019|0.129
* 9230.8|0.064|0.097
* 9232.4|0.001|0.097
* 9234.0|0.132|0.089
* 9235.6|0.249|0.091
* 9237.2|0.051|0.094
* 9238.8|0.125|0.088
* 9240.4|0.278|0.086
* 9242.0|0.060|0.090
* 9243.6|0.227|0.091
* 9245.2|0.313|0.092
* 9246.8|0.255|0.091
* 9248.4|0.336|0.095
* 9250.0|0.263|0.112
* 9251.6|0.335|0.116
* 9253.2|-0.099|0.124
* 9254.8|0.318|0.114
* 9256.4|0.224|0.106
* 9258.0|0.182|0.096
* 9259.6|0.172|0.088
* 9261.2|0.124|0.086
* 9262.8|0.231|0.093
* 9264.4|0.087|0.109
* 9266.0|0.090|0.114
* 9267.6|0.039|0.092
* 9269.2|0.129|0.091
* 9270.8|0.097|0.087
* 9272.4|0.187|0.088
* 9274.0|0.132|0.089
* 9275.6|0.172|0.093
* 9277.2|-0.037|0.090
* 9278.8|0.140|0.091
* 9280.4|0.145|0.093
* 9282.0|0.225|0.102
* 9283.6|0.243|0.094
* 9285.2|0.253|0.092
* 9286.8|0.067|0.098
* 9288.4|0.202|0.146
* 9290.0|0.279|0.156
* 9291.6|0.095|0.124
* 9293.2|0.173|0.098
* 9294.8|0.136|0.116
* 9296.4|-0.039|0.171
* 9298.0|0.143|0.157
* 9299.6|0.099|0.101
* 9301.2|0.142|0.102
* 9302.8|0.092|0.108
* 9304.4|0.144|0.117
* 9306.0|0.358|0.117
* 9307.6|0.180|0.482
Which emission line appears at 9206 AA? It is H-beta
